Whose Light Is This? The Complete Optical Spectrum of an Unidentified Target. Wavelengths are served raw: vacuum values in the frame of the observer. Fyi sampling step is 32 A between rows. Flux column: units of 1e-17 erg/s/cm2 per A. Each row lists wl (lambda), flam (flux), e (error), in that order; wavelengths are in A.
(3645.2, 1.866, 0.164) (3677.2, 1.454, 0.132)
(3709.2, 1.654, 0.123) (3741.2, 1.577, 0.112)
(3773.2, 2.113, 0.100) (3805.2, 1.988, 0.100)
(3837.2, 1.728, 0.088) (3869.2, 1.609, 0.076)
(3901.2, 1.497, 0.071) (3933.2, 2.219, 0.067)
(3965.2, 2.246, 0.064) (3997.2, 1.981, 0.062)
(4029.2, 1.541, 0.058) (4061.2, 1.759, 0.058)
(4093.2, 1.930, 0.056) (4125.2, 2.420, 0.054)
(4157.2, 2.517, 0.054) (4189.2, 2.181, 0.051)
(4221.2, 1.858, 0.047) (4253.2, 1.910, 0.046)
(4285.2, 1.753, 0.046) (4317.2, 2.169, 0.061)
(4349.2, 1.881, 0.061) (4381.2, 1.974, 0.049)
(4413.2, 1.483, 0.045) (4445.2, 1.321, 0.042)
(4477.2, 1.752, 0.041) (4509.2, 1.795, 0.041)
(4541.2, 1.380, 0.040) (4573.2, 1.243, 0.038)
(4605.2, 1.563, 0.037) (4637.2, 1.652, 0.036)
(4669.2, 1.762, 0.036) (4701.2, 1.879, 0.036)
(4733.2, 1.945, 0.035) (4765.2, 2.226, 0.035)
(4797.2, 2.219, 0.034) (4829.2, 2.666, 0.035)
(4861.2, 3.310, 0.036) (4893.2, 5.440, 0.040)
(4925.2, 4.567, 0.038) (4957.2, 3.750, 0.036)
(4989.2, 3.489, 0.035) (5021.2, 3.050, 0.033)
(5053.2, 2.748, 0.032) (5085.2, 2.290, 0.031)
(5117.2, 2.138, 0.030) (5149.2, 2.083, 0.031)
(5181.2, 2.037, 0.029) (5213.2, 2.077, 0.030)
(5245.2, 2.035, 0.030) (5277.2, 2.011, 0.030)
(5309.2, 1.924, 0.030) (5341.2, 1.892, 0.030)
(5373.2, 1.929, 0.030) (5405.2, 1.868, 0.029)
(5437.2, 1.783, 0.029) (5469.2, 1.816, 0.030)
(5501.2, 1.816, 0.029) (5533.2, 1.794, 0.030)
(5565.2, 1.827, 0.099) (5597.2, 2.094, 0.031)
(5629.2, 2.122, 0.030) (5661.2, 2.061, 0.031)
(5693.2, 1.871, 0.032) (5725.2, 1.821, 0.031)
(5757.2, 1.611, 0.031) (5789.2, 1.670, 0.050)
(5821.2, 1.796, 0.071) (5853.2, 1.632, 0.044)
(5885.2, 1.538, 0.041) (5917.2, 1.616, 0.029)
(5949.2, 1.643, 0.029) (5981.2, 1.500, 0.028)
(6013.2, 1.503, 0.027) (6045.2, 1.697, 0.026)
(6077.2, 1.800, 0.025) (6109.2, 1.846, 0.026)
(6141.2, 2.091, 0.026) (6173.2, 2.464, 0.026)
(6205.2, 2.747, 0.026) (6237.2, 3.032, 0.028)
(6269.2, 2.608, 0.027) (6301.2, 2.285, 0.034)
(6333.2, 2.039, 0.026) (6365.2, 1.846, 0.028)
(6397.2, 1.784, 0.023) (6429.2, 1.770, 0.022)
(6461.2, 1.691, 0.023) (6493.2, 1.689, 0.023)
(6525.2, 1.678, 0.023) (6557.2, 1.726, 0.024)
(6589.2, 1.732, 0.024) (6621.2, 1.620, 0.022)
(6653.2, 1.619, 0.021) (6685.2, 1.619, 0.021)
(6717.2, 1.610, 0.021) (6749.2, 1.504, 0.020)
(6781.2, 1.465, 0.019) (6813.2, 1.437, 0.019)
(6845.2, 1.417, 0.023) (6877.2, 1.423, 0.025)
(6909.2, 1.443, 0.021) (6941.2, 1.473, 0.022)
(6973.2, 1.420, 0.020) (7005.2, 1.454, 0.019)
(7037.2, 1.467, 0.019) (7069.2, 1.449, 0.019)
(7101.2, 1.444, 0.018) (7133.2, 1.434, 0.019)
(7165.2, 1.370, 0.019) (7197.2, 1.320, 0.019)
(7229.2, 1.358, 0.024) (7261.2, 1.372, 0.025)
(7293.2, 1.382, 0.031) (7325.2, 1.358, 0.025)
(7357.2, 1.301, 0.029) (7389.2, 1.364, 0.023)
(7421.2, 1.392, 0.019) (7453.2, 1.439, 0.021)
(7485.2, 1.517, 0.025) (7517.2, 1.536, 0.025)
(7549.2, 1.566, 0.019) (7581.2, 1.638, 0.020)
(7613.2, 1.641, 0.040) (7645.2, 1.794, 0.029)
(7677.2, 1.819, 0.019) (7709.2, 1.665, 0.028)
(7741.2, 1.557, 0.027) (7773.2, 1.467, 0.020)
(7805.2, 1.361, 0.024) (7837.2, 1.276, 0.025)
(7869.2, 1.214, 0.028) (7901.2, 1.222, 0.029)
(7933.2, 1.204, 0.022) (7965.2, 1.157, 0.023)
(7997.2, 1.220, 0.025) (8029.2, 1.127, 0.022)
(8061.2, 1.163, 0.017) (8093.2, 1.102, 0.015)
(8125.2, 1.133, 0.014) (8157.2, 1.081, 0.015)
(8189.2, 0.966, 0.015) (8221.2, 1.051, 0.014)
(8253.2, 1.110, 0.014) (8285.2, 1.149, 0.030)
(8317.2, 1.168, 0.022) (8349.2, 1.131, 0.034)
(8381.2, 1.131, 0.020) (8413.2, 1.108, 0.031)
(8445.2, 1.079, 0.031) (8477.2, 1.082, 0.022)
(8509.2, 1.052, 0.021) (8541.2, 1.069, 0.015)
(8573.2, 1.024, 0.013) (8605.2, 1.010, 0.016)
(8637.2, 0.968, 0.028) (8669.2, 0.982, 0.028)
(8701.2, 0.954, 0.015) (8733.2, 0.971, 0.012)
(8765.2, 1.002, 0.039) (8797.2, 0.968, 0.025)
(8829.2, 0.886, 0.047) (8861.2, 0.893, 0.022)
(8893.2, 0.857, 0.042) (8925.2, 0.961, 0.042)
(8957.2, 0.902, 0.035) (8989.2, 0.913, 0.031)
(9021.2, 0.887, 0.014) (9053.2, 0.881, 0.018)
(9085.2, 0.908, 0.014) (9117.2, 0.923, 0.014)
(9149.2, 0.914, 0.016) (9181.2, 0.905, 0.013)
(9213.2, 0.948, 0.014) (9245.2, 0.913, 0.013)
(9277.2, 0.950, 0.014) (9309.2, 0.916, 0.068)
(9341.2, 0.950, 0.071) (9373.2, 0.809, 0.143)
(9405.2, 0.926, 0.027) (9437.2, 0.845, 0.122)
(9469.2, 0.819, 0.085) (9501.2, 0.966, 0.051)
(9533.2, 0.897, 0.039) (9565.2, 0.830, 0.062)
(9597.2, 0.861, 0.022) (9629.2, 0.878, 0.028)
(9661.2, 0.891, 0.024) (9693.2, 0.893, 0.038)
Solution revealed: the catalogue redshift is 3.02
